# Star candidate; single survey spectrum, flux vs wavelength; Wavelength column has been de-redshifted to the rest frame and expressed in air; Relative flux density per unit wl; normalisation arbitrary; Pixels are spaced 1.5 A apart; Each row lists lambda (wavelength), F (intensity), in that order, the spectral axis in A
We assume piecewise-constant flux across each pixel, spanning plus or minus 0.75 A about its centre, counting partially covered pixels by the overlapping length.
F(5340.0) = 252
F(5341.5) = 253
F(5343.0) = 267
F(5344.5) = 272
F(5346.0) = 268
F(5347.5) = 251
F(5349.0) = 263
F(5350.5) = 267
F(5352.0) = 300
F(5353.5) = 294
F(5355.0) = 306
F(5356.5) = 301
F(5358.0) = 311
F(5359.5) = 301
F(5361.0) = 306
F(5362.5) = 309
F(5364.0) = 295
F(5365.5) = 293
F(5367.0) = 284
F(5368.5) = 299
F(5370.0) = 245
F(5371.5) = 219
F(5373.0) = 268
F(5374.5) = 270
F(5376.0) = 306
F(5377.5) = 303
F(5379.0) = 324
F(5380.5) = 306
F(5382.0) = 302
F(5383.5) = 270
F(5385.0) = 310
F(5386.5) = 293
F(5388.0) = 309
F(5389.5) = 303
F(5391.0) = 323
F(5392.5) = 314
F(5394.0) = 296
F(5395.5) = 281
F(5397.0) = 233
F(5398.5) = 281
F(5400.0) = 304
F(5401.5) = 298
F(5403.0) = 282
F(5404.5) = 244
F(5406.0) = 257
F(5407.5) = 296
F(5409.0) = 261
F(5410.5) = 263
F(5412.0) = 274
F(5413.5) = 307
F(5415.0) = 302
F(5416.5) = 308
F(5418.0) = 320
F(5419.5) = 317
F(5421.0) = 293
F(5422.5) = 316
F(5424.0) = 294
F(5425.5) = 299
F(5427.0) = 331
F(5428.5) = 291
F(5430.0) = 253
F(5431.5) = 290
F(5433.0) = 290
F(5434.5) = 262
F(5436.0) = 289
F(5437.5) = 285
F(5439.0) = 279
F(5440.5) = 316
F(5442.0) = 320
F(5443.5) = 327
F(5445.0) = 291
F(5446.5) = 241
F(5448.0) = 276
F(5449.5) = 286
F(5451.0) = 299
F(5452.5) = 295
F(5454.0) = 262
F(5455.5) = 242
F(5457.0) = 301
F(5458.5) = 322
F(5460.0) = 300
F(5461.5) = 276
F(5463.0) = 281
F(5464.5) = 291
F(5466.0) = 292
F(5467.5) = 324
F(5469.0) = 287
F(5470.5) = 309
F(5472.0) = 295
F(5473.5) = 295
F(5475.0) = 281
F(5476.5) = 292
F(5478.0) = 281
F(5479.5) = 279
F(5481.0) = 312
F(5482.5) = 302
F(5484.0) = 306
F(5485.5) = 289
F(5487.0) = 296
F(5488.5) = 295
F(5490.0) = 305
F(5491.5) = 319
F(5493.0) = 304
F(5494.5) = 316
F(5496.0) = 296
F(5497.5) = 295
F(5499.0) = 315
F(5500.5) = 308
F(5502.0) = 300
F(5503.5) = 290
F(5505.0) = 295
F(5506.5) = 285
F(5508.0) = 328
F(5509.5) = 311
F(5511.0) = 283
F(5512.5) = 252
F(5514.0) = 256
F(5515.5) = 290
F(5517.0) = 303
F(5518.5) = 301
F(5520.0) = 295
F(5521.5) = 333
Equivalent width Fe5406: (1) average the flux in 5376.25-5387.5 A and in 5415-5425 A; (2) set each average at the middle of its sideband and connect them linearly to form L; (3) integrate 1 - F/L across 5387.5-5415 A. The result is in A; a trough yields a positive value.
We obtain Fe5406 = 1.75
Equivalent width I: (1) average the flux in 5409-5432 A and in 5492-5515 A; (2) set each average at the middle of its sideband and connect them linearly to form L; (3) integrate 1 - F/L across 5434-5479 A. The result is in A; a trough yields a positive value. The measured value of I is 0.9 A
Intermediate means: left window 296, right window 296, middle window 290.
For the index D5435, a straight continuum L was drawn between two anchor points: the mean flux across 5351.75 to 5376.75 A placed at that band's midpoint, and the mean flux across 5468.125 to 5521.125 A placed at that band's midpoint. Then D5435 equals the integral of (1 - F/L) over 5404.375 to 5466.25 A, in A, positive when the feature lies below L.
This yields 0.7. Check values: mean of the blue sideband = 288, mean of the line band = 289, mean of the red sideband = 296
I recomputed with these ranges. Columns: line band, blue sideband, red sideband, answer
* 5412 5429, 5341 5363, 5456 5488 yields -0.9 A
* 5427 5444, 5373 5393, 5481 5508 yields 0.5 A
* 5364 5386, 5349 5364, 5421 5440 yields 0.7 A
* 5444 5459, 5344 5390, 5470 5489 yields 0.6 A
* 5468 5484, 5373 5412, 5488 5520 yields 0.0 A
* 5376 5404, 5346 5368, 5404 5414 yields -1.7 A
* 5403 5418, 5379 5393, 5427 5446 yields 0.9 A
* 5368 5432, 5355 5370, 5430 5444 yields 1.2 A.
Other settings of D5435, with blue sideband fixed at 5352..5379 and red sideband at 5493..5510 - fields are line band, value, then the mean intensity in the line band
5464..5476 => 0.1 A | 297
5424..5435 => 0.3 A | 289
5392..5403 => 0.3 A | 286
